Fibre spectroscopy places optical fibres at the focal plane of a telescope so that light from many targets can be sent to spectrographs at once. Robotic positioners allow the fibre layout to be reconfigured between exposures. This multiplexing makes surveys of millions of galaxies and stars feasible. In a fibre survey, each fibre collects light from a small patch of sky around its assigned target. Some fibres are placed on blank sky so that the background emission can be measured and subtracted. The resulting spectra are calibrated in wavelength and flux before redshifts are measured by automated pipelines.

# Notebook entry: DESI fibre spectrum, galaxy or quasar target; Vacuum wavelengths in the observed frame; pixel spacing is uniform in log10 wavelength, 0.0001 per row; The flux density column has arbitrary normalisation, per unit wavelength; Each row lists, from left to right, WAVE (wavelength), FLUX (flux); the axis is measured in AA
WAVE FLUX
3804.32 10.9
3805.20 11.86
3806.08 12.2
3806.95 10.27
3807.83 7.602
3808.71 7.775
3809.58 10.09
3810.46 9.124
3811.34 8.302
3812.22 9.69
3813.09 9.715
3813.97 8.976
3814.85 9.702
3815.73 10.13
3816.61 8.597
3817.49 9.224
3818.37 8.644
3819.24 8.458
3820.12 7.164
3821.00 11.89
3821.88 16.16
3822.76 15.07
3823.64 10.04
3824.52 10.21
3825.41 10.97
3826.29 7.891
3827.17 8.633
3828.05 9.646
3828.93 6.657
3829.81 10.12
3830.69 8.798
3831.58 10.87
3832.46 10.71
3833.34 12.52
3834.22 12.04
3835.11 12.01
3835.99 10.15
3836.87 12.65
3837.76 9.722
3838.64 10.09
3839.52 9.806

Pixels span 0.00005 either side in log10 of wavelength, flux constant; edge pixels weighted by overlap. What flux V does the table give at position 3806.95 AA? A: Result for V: 10.27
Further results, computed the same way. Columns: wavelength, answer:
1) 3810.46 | 9.124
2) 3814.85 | 9.702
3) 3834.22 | 12.04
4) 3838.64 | 10.09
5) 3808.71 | 7.775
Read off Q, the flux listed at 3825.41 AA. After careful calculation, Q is 10.97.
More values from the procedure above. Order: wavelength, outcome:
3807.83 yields 7.602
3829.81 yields 10.12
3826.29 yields 7.891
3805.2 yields 11.86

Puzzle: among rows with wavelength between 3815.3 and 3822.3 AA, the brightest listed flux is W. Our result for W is 16.16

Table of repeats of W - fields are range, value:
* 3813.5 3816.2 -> 10.13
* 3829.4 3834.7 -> 12.52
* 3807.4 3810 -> 10.09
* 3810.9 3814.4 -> 9.715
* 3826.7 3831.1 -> 10.12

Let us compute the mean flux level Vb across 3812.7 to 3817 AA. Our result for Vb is 9.42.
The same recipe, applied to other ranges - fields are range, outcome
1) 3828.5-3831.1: 8.54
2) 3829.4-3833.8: 10.6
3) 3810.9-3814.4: 9.18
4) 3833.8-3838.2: 11.3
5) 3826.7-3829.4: 8.35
